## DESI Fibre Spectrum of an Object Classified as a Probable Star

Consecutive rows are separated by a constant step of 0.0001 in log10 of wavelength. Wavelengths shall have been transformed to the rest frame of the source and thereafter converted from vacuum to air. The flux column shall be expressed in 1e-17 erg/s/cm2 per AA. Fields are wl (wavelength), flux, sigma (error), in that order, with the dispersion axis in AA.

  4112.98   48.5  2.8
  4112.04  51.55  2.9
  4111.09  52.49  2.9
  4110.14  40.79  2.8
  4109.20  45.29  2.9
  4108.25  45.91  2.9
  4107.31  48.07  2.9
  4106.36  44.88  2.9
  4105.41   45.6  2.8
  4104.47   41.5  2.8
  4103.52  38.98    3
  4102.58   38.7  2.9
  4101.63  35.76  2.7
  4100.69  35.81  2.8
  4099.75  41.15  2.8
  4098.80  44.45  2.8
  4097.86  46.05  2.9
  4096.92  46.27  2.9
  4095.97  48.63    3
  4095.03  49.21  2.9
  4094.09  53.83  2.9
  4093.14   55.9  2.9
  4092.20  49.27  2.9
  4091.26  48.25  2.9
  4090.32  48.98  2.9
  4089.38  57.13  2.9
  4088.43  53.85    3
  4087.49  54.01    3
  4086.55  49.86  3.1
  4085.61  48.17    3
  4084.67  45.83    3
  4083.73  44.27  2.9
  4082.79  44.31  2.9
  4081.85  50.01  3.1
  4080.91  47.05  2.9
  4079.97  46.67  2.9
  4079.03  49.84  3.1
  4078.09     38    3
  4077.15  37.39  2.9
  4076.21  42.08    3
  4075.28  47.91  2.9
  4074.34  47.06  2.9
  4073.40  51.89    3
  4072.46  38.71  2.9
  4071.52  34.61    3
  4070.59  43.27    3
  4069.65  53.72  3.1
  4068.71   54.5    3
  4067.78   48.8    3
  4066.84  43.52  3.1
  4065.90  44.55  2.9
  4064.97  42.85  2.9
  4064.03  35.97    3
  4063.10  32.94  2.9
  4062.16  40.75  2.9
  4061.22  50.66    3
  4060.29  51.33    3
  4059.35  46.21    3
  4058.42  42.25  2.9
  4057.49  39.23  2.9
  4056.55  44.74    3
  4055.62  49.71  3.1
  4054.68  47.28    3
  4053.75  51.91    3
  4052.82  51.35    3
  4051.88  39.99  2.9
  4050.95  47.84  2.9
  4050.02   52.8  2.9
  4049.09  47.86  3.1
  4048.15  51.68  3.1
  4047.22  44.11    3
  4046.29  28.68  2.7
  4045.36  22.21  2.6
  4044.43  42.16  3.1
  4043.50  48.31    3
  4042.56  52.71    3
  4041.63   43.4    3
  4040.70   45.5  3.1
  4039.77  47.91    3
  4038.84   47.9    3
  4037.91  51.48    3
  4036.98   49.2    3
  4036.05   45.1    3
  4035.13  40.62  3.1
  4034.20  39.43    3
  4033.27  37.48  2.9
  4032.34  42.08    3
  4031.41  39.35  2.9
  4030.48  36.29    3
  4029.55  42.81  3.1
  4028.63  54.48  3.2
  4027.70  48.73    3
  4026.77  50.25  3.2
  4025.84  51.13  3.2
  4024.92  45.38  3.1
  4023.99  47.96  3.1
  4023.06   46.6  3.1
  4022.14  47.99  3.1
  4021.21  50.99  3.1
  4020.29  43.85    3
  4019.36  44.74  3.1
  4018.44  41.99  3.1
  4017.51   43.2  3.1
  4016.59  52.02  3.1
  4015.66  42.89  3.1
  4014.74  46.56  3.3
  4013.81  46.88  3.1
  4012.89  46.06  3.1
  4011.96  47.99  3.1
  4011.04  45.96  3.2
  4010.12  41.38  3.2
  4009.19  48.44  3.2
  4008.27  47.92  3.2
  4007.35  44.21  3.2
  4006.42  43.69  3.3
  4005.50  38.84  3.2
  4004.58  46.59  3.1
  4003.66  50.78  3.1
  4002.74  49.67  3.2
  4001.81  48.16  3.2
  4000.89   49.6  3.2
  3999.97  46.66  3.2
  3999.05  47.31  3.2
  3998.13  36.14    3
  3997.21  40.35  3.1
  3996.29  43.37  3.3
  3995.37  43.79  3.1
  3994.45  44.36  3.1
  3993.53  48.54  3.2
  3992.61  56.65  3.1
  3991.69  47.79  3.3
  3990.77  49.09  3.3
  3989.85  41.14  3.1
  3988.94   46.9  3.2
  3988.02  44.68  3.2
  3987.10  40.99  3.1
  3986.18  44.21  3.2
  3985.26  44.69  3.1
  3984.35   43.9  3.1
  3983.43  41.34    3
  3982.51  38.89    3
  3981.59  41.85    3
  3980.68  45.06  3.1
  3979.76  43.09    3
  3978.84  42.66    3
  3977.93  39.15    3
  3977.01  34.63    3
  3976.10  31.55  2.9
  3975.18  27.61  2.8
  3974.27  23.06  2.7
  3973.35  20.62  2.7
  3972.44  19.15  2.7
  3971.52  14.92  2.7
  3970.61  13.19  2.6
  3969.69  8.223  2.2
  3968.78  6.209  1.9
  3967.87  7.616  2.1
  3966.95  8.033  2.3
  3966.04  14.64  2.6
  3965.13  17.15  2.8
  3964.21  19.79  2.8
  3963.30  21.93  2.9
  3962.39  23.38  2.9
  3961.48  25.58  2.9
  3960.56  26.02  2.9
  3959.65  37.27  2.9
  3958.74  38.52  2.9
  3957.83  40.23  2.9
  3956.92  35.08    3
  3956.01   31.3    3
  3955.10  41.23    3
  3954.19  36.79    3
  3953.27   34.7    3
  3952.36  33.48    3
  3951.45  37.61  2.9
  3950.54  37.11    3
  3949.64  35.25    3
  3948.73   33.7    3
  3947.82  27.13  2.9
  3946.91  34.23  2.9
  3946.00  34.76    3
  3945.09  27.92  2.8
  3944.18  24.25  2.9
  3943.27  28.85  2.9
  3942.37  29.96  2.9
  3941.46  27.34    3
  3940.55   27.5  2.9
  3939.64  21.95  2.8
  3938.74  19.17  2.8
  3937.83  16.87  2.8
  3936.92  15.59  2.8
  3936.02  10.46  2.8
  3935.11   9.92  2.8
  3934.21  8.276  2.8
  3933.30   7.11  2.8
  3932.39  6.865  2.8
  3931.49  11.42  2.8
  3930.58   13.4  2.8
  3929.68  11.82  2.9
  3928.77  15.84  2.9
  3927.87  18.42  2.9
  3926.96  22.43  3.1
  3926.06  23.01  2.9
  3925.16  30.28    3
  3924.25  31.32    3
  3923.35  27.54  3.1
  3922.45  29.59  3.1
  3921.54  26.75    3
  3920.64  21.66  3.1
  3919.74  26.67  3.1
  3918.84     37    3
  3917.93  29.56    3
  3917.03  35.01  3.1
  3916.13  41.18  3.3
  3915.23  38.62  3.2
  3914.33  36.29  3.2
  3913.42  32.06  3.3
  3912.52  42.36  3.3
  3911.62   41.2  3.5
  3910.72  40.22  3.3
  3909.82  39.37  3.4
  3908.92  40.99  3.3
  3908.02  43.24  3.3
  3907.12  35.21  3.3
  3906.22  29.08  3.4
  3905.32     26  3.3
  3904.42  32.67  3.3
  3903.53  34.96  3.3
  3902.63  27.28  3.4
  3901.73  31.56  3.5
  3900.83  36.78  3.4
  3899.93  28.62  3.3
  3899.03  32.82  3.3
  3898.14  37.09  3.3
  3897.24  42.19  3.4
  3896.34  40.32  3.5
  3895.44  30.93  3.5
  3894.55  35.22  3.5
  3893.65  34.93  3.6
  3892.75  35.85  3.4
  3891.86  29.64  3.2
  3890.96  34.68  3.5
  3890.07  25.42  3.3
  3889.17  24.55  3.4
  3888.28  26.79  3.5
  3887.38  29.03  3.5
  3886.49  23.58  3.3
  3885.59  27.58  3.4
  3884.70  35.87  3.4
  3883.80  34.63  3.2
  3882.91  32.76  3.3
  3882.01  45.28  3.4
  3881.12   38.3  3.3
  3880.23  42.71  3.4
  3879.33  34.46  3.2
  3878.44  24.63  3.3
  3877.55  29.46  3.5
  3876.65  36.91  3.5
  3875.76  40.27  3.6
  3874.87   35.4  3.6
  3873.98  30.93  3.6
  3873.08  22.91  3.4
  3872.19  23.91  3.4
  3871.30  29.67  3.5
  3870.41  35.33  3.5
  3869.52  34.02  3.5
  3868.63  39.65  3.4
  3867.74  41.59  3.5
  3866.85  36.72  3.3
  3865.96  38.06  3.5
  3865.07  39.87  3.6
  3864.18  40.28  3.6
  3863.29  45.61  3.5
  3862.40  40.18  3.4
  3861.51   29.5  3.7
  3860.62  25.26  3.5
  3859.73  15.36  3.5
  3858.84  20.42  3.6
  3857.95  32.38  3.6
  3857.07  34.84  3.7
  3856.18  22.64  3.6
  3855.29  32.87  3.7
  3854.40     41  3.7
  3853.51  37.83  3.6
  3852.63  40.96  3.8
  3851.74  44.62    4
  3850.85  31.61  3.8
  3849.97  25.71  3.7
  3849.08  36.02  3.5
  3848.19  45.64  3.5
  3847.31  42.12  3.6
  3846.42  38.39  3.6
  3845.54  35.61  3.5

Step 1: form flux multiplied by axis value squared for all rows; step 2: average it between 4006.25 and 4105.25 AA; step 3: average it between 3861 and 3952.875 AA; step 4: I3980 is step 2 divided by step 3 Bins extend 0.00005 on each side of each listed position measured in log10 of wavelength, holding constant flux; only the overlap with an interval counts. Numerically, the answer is 1.61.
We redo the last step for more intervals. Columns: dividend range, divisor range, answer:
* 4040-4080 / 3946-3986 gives 1.56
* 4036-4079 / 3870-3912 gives 1.46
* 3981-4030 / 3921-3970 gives 1.97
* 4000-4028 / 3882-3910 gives 1.50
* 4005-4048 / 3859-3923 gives 1.42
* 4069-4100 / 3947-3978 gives 1.90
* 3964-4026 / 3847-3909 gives 1.24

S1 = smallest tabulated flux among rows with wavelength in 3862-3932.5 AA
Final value 6.865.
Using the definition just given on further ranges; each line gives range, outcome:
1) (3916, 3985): 6.209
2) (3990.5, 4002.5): 36.14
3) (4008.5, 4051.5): 22.21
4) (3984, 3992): 40.99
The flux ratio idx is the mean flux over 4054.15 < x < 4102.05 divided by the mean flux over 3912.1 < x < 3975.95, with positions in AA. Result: 1.84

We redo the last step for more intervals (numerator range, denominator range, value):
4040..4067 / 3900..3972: 1.65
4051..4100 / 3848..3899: 1.38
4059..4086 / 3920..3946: 2.19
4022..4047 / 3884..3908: 1.38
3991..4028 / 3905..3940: 1.79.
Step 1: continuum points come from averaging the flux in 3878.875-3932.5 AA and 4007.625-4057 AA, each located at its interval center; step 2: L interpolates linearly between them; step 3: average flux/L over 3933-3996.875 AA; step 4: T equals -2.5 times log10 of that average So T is 0.24 mag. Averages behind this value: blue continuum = 31.3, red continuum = 45.6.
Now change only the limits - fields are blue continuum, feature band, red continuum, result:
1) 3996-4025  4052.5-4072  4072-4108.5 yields 0.020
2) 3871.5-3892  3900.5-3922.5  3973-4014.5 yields 0.014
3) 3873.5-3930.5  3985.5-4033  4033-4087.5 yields -0.123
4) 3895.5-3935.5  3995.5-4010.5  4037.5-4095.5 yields -0.161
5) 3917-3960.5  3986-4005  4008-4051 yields -0.205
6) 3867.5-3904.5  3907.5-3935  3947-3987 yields 0.164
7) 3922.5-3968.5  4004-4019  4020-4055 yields -0.151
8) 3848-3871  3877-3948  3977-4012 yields 0.302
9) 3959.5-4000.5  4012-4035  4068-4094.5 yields -0.149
